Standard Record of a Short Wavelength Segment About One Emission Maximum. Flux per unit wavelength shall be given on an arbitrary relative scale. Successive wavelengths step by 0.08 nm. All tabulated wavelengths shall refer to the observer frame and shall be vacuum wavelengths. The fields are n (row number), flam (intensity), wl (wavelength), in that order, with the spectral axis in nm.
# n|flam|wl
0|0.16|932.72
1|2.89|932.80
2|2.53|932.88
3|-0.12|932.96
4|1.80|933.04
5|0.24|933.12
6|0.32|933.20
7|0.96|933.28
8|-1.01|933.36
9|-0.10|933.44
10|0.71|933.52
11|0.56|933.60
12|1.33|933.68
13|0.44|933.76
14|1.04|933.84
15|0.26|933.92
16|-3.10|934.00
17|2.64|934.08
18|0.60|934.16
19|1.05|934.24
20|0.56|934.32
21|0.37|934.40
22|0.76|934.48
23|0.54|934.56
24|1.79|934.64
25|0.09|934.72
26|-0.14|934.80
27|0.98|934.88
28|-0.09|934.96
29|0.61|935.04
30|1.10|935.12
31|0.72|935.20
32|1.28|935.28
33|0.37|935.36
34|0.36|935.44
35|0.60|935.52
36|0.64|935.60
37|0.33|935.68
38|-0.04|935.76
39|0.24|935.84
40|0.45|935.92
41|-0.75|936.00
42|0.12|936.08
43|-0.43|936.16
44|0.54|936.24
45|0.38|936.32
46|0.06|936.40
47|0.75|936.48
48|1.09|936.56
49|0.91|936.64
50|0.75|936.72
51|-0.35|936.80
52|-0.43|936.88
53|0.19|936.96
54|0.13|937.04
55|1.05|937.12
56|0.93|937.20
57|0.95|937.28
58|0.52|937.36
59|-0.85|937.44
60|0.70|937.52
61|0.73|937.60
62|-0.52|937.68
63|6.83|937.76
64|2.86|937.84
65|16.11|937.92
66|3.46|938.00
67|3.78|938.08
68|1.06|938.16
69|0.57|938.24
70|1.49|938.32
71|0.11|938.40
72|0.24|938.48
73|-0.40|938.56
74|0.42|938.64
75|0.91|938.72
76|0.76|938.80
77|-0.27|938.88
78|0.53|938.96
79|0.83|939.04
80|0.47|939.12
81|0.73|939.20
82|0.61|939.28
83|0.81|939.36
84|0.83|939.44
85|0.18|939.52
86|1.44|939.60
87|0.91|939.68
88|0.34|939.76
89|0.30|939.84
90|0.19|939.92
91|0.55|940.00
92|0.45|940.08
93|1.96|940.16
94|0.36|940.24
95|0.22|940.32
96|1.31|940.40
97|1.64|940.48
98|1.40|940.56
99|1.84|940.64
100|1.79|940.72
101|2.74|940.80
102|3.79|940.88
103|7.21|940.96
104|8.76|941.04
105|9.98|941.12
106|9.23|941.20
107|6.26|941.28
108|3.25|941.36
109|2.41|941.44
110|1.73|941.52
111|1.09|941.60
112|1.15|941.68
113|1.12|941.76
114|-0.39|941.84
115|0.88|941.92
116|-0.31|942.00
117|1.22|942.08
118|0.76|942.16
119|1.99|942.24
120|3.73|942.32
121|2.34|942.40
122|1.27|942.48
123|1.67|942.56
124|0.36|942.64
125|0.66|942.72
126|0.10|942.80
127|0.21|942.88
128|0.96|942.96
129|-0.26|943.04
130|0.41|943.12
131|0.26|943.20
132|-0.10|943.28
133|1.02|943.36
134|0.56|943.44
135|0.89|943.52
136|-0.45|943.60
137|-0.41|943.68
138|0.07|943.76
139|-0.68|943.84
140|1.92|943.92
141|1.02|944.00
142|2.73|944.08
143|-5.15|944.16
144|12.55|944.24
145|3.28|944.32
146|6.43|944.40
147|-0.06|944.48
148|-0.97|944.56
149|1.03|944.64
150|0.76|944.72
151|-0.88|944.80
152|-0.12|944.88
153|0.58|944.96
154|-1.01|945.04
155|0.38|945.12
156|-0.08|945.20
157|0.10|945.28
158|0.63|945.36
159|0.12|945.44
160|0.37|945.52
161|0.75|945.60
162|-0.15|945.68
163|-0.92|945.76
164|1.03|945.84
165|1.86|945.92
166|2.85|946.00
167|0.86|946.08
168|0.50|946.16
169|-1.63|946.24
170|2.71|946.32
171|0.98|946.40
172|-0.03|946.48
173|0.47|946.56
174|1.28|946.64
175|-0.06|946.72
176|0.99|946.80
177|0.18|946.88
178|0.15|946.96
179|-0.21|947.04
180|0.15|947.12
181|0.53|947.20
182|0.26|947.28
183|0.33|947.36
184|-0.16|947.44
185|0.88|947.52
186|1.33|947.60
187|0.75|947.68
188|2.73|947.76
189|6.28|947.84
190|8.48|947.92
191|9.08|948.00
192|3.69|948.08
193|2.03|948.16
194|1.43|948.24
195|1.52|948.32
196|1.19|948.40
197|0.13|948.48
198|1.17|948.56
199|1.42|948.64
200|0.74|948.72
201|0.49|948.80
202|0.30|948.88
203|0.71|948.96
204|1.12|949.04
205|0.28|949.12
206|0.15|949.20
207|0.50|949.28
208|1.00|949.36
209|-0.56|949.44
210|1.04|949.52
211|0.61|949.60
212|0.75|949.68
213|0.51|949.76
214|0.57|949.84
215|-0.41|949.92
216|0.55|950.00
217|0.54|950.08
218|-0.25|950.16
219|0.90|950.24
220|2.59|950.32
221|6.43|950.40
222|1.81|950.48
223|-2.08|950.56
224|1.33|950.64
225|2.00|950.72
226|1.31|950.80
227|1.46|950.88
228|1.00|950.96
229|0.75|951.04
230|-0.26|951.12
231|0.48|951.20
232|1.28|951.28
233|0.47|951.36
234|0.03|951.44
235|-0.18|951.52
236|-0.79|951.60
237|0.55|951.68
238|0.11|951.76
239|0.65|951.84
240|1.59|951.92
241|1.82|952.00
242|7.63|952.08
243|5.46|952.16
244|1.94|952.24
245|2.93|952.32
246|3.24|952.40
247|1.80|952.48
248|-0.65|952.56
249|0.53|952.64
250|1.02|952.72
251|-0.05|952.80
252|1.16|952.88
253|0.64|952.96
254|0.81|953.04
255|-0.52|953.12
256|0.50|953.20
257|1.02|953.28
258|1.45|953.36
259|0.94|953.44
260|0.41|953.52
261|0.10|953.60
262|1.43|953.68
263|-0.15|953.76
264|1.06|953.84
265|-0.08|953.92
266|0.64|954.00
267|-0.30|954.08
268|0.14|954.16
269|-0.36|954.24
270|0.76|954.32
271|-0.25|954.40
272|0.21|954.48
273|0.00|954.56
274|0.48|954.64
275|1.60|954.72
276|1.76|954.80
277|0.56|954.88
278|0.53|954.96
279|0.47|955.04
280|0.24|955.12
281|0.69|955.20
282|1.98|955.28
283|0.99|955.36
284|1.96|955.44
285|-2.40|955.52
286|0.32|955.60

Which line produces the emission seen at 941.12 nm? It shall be Hbeta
